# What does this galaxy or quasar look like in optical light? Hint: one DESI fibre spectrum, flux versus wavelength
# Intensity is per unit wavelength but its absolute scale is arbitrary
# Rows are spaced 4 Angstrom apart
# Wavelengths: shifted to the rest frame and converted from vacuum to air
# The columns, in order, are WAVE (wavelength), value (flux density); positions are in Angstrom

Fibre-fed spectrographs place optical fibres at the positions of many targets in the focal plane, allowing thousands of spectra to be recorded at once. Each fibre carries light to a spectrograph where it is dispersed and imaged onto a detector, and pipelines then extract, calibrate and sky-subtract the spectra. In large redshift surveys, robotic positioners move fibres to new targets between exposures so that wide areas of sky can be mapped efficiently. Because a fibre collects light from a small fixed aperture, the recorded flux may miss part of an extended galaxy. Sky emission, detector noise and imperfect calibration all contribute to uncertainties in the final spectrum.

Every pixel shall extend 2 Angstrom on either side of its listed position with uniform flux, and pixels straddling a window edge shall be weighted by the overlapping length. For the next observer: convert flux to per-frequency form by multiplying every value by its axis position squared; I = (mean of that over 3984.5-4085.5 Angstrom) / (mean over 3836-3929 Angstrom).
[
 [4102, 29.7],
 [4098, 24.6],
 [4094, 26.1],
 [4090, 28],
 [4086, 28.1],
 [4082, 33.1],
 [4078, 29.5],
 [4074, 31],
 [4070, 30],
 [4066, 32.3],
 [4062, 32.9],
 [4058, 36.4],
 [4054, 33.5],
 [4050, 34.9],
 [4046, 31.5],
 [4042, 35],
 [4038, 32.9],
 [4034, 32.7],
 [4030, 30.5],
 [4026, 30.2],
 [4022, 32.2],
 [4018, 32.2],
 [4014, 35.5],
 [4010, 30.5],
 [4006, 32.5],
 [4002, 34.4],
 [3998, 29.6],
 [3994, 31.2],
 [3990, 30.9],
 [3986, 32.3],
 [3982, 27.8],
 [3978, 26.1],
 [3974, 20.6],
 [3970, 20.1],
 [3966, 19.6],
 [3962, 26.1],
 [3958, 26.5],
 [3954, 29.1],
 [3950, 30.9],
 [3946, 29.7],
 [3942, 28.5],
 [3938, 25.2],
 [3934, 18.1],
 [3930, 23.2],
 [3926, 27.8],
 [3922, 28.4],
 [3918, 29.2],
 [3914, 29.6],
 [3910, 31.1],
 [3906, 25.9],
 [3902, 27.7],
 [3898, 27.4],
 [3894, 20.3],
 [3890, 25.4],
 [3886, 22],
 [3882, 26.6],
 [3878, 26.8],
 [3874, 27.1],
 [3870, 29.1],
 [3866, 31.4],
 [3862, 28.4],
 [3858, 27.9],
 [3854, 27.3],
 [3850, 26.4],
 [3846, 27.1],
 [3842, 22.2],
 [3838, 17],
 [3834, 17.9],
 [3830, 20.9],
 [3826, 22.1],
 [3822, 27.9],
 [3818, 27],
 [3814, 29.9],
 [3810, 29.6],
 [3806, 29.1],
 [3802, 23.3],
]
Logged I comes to 1.3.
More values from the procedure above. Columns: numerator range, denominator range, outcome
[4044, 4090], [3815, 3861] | 1.48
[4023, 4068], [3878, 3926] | 1.32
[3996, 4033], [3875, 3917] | 1.29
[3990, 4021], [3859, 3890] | 1.26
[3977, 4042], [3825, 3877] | 1.36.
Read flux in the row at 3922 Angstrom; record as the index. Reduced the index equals 28.4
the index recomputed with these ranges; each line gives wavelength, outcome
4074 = 31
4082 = 33.1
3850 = 26.4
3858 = 27.9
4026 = 30.2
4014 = 35.5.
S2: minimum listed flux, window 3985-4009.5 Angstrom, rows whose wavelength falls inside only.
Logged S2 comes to 29.6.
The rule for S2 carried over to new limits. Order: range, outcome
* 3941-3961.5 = 26.5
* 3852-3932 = 20.3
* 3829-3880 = 17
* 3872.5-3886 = 22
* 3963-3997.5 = 19.6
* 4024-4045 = 30.2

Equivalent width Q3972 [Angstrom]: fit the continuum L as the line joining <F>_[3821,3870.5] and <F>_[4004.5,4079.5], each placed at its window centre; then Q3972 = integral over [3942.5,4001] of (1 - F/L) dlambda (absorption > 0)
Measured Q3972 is 4.7 Angstrom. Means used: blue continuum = 24.9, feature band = 27.3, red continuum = 32.5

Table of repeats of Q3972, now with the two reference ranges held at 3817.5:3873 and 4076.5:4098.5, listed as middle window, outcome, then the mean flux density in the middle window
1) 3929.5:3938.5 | 1.7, 21.5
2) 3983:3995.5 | -1.9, 31.2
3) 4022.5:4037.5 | -2.0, 31.4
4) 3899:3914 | -1.4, 28.4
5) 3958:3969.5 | 1.6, 23.1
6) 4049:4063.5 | -3.3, 34.4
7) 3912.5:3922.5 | -1.1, 29.1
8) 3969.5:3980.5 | 1.7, 22.8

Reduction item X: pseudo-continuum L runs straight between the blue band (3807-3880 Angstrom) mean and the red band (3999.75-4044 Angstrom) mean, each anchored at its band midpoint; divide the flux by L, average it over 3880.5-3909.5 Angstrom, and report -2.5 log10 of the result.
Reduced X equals 0.10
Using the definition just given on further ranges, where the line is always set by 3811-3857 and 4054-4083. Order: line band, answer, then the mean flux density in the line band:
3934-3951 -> 0.03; 27.2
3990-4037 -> -0.05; 31.9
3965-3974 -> 0.40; 20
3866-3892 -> -0.03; 26.6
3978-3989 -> 0.00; 29.4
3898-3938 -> 0.02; 26.7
